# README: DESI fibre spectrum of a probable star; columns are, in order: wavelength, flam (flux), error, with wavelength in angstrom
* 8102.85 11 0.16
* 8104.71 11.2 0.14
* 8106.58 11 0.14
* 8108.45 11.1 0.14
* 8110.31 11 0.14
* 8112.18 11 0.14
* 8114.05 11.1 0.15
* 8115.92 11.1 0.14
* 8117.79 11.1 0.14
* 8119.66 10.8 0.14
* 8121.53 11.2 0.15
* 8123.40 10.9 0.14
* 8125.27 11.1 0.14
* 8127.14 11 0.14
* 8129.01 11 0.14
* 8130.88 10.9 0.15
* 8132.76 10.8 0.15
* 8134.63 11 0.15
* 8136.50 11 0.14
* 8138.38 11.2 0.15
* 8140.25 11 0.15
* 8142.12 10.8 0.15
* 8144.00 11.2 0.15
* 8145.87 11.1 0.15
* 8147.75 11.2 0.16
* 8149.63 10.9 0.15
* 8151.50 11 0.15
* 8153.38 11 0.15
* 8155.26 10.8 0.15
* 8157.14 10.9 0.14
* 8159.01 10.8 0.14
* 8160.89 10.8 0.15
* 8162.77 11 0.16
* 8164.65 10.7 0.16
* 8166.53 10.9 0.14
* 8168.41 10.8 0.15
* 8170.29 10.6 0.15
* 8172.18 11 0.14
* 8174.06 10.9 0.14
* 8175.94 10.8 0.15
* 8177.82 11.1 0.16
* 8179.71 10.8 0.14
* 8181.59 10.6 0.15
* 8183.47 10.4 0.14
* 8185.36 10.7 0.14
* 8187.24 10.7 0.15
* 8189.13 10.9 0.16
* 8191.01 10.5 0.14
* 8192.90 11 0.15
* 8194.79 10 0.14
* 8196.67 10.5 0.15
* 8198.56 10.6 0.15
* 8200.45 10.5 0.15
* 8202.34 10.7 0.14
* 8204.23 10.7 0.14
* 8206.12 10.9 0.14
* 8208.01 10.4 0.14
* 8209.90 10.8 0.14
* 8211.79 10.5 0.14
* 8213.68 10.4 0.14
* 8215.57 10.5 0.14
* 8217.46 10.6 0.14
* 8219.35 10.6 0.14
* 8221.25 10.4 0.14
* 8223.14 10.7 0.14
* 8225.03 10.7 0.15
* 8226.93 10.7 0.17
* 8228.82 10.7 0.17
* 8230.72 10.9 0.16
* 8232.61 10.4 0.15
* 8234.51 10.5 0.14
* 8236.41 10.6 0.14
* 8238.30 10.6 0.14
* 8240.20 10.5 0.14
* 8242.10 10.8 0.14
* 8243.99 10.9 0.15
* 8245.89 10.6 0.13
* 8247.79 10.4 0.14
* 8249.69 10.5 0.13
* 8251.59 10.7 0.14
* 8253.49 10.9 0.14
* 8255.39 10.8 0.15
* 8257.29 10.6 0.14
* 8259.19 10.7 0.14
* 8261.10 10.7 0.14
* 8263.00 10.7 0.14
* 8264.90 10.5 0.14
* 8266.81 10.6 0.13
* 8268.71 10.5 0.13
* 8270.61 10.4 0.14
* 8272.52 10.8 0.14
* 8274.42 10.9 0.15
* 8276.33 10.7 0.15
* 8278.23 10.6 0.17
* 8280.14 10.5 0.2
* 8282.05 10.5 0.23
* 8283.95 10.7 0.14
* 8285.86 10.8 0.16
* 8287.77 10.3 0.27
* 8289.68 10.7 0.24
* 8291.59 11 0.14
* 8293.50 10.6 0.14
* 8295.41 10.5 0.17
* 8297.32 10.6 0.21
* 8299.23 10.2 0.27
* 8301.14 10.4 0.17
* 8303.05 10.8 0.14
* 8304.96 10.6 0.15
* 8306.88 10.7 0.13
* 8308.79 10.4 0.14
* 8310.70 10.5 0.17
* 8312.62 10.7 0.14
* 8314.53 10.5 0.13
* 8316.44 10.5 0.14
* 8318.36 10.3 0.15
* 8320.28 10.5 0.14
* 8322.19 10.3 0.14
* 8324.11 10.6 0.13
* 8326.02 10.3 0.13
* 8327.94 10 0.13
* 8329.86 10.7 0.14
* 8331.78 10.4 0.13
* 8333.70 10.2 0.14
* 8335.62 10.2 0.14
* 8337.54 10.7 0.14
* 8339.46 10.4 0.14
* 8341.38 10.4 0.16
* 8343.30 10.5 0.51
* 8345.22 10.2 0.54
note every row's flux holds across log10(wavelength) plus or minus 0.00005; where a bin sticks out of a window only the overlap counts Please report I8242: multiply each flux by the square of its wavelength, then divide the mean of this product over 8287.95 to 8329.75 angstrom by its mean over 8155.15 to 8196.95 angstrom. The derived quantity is 1.01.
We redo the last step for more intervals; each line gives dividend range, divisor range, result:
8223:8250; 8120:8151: 0.99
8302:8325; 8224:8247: 1.01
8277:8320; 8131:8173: 1.00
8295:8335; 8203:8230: 1.01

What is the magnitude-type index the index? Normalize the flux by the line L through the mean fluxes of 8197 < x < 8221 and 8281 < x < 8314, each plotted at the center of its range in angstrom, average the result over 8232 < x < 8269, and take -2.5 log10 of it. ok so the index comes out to -0.004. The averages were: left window 10.6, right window 10.6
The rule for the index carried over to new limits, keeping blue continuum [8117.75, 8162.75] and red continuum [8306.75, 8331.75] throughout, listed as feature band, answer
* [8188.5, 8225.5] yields 0.019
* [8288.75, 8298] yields -0.016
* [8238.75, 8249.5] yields 0.005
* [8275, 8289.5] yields -0.004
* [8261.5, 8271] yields 0.004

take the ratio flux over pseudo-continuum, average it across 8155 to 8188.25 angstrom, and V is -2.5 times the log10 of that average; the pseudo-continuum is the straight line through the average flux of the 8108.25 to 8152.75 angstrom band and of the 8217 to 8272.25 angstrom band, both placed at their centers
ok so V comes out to 0.01 mag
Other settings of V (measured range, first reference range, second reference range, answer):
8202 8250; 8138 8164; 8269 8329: 0.01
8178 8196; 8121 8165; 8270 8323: 0.02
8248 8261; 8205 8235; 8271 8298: 0.00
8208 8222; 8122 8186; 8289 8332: 0.02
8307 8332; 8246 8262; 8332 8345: 0.00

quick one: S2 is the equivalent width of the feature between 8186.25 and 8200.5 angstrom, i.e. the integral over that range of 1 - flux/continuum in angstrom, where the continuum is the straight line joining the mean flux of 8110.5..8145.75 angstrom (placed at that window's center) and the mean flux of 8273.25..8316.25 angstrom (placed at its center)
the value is 0.3 angstrom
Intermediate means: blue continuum 11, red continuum 10.6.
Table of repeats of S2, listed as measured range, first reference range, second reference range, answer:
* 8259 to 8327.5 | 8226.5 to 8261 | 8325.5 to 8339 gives -0.5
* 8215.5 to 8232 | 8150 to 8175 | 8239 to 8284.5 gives 0.1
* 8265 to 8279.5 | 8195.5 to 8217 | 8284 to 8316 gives -0.1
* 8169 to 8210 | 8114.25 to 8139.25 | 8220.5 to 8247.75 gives 0.4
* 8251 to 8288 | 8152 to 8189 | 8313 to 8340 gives -0.3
